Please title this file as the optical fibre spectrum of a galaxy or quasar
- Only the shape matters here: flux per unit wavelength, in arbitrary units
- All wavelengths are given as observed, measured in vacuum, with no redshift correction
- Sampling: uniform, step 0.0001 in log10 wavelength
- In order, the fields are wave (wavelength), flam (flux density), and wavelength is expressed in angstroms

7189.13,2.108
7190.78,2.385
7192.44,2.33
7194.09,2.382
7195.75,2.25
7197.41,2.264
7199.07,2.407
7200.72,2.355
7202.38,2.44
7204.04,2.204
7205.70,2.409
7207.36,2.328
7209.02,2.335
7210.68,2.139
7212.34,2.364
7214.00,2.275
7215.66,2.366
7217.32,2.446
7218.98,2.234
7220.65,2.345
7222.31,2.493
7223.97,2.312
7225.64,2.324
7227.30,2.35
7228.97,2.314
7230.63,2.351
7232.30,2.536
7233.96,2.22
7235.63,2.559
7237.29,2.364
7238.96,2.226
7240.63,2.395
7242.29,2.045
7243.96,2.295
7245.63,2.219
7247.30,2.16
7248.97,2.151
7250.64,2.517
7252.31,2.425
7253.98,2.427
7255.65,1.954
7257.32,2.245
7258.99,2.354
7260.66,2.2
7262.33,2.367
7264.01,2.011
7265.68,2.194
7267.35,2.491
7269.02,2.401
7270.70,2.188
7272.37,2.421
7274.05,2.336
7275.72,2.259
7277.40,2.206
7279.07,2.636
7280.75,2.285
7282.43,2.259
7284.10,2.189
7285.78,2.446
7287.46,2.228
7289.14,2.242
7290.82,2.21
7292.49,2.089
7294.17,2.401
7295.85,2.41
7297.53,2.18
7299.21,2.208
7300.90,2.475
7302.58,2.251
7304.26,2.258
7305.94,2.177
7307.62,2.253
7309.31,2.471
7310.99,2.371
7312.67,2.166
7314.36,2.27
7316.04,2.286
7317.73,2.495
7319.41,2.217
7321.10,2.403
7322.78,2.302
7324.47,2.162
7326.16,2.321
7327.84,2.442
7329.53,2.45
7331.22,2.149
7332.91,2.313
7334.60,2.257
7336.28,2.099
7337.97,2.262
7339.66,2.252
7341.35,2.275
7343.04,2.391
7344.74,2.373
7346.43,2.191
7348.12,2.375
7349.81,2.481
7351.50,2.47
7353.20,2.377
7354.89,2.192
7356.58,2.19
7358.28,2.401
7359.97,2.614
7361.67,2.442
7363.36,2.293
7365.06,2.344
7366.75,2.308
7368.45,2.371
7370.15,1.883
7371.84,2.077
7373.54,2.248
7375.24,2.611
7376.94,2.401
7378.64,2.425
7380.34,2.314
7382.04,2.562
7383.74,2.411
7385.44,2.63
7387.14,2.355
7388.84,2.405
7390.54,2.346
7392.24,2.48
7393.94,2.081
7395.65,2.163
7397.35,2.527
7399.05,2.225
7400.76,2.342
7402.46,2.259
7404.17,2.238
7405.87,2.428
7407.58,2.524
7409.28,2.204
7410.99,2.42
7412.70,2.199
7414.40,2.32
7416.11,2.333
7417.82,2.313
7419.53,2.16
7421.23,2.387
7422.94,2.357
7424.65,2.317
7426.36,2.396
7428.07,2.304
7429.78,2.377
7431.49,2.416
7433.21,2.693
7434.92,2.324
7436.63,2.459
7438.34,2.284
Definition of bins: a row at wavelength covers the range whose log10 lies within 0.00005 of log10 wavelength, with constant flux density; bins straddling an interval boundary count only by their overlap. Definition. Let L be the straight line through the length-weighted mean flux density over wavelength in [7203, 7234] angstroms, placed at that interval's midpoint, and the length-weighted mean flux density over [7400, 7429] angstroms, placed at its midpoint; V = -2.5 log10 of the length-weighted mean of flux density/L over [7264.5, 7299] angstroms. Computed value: 0.02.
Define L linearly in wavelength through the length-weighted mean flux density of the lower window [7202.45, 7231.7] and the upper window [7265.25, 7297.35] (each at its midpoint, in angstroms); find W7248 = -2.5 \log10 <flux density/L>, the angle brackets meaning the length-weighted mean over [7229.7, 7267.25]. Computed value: 0.02 mag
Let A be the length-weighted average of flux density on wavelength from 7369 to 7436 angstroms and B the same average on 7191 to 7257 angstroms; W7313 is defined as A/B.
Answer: 1.01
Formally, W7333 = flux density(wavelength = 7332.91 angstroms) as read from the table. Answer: 2.313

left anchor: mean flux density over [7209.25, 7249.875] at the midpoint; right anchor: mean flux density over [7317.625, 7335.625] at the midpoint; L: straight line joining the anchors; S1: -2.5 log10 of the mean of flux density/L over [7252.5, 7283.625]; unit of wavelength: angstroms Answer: 0.01 mag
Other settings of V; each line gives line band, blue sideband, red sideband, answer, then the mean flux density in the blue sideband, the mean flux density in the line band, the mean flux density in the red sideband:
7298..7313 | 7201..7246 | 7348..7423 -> 0.02 mag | 2.33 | 2.29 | 2.34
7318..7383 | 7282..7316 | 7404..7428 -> -0.01 mag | 2.28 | 2.32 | 2.33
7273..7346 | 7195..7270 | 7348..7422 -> 0.02 mag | 2.31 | 2.3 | 2.34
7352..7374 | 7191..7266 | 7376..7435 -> 0.03 mag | 2.31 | 2.29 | 2.36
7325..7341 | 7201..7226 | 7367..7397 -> 0.03 mag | 2.33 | 2.28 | 2.34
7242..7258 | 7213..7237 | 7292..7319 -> 0.05 mag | 2.37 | 2.25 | 2.3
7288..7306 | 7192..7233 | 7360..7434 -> 0.04 mag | 2.34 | 2.27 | 2.35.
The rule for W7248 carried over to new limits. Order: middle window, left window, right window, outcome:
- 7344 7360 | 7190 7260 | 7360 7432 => -0.009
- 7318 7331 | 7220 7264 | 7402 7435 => 0.000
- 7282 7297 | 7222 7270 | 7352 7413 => 0.020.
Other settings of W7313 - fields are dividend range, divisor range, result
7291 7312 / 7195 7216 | 0.99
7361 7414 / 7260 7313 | 1.02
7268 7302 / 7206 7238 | 0.98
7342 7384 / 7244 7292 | 1.03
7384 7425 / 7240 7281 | 1.02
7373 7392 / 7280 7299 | 1.07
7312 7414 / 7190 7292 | 1.01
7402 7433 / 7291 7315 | 1.02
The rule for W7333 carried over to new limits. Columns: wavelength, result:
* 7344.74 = 2.373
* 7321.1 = 2.403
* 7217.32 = 2.446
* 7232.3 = 2.536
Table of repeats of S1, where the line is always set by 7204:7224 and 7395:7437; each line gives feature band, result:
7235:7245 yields 0.01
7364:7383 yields 0.01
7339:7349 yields 0.01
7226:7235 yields -0.01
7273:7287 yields 0.01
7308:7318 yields 0.01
